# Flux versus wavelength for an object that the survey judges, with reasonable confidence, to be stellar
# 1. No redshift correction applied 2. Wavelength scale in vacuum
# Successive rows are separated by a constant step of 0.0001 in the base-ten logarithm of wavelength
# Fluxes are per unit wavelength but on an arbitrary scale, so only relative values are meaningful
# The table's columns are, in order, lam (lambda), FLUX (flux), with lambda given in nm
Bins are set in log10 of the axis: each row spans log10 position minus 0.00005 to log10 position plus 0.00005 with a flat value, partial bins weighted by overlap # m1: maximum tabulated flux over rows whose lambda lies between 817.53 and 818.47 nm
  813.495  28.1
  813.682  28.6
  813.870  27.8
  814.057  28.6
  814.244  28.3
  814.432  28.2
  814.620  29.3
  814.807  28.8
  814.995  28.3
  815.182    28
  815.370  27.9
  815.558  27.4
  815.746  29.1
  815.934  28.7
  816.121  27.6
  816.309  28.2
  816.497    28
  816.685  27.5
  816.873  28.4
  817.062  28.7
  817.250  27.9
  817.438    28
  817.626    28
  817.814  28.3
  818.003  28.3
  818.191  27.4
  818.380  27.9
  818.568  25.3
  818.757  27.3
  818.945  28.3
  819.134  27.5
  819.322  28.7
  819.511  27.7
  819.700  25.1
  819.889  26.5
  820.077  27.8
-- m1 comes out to 28.3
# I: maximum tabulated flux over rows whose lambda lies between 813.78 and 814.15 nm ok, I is 28.6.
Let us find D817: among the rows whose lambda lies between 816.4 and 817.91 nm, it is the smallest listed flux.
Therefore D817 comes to 27.5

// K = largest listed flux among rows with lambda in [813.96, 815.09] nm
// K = 29.3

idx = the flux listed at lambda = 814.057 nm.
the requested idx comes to 28.6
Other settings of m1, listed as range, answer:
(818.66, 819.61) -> 28.7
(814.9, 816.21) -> 29.1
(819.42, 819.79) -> 27.7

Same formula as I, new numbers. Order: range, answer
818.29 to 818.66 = 27.9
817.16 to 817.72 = 28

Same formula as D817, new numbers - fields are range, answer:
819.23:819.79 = 25.1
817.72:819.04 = 25.3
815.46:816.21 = 27.4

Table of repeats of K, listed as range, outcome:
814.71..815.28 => 28.8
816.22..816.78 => 28.2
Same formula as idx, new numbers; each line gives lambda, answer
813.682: 28.6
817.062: 28.7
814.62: 29.3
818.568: 25.3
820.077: 27.8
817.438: 28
